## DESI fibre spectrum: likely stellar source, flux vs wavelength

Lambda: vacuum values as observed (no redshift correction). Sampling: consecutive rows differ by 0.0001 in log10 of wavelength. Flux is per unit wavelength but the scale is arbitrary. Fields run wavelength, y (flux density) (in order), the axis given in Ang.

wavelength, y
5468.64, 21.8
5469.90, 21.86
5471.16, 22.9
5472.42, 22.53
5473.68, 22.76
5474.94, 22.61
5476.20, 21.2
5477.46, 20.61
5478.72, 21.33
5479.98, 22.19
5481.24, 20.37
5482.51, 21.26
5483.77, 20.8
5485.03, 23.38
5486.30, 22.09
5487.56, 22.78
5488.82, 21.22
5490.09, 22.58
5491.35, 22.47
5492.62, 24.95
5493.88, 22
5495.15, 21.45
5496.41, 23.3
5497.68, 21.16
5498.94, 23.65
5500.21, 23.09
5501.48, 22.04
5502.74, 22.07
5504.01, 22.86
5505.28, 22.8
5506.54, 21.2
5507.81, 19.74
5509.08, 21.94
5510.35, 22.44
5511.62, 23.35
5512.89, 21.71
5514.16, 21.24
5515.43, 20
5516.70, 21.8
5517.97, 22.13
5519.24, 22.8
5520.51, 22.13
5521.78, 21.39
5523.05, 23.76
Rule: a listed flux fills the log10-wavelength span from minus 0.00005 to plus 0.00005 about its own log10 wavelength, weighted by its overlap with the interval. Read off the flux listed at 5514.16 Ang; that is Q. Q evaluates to 21.24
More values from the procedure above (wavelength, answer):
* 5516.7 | 21.8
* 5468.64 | 21.8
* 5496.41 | 23.3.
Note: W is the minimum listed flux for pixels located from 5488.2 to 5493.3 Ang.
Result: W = 21.22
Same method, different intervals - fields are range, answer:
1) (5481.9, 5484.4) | 20.8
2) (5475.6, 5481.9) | 20.37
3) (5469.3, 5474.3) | 21.86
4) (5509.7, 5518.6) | 20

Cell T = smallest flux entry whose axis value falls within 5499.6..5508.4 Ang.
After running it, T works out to 19.74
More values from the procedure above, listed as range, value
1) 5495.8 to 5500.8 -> 21.16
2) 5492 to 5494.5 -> 22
